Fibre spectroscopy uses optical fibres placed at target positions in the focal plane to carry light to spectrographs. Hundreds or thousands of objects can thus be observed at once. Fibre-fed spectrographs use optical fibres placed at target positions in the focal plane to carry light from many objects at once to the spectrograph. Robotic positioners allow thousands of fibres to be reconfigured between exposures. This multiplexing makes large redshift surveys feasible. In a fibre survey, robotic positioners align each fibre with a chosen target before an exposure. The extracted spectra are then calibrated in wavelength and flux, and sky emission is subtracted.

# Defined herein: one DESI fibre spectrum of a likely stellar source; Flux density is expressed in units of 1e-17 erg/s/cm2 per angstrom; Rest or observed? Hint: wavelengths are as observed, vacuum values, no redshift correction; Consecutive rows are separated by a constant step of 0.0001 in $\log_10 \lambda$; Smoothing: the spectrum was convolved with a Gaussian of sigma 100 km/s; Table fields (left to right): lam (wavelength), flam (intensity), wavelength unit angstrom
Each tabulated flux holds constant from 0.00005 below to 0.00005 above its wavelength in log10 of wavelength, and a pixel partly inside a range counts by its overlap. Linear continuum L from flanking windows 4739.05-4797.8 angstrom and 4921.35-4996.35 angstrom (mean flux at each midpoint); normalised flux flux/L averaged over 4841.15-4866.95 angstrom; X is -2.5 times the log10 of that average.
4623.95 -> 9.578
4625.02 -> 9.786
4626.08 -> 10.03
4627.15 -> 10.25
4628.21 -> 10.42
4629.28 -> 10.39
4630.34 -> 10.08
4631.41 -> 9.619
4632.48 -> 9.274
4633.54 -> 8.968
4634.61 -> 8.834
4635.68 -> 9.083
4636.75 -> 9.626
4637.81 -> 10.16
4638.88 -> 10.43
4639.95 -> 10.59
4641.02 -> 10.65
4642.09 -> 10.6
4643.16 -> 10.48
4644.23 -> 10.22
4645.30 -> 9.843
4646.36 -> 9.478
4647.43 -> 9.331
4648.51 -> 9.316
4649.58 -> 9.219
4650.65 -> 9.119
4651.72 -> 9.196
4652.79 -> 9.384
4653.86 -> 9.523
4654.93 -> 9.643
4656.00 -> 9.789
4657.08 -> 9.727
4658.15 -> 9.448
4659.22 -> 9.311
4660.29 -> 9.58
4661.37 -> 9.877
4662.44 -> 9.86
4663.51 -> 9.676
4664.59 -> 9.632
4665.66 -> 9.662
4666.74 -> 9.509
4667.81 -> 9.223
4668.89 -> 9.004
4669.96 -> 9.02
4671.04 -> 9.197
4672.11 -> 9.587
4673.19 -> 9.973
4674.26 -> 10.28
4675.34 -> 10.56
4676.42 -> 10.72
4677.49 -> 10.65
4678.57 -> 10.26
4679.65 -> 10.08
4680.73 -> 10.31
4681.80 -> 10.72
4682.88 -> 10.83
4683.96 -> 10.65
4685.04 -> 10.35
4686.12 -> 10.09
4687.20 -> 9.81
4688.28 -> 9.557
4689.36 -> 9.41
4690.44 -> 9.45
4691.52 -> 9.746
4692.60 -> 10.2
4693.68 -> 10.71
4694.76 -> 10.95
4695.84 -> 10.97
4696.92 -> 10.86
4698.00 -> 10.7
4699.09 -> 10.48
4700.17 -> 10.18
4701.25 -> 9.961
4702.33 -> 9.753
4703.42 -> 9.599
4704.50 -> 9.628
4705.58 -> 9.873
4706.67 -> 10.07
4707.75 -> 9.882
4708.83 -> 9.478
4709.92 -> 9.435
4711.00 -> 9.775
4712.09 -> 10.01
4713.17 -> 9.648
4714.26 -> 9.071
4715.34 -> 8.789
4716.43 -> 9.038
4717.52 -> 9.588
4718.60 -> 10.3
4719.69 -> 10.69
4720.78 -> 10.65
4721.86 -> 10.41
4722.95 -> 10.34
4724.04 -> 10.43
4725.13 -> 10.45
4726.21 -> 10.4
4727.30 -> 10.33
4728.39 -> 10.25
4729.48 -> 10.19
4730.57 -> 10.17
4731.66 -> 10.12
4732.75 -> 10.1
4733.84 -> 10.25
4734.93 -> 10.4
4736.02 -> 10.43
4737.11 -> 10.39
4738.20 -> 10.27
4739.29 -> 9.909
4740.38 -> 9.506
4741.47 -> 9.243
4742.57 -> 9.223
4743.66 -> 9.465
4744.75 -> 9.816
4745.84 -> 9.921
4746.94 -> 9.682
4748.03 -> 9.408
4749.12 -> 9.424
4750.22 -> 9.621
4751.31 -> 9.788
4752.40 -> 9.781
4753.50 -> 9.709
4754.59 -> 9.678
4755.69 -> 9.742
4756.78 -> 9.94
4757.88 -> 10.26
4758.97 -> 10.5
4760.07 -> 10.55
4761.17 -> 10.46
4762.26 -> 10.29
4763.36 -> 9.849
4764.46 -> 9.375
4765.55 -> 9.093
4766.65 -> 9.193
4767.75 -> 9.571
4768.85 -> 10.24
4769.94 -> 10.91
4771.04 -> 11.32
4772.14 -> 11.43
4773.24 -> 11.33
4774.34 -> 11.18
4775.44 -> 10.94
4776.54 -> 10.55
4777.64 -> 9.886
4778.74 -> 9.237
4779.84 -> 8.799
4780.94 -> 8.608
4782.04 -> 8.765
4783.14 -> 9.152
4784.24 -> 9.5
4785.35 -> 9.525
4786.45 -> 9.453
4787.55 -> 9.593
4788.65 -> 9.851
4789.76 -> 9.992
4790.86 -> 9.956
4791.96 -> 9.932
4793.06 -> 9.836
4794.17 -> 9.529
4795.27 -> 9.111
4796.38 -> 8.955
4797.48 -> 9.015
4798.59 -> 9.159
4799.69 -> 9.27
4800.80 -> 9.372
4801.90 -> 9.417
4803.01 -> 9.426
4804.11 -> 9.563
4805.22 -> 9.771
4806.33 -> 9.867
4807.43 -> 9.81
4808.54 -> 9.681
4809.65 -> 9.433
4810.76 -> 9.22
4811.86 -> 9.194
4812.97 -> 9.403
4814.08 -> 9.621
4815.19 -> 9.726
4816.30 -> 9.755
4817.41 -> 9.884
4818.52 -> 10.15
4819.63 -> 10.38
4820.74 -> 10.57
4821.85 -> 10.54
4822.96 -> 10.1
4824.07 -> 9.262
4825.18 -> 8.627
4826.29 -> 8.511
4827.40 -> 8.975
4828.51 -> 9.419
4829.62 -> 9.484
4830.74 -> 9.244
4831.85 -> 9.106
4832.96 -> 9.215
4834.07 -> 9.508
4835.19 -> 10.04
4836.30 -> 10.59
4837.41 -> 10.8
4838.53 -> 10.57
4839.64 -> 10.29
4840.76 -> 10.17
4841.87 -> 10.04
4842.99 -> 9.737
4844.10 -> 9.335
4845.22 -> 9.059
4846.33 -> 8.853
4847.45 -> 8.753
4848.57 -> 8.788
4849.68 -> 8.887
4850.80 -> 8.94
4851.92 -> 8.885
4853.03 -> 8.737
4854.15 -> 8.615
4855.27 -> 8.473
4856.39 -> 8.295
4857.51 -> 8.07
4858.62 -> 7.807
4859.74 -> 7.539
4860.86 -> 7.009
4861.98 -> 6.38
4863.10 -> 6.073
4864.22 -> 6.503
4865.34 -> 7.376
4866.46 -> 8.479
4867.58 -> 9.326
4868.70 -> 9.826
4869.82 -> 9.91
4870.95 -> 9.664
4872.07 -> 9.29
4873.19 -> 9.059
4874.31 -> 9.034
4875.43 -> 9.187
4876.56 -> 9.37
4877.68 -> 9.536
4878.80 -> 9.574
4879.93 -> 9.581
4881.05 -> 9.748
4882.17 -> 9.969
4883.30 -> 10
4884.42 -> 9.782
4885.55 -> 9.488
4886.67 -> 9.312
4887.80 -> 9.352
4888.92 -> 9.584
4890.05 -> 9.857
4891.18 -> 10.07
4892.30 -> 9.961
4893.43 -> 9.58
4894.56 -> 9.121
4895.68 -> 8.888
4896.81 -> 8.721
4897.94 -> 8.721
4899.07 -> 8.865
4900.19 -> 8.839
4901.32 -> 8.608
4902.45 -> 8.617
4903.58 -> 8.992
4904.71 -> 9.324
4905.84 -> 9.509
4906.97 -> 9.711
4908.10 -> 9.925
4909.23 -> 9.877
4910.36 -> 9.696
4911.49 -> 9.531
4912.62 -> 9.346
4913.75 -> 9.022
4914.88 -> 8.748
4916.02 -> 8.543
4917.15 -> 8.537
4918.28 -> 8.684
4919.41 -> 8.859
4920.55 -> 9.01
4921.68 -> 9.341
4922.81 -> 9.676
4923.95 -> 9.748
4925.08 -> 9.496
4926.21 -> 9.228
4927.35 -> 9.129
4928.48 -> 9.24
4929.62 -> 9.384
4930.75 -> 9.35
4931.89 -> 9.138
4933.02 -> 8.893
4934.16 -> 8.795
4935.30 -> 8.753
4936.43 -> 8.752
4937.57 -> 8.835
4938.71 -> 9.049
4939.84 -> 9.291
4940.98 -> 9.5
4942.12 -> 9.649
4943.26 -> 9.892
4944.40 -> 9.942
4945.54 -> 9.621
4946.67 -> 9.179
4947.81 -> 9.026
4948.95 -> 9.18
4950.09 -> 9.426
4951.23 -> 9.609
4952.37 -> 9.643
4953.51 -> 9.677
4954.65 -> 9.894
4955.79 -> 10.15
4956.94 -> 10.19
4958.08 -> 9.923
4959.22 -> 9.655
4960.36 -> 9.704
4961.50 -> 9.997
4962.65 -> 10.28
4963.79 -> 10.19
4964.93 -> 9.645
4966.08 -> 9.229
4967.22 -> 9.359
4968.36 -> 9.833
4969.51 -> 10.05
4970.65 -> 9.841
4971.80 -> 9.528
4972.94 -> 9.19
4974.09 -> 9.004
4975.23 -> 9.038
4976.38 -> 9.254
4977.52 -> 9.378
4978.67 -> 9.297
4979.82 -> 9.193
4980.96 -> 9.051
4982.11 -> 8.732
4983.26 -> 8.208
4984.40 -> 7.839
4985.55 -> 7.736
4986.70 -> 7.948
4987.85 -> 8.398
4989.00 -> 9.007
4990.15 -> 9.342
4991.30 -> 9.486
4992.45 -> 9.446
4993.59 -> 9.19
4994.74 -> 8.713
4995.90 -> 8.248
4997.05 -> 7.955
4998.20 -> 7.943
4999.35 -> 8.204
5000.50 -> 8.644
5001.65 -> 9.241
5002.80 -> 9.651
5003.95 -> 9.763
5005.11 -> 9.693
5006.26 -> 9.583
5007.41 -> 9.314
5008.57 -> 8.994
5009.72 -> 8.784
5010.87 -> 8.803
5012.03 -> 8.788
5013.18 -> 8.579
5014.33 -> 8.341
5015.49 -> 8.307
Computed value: 0.16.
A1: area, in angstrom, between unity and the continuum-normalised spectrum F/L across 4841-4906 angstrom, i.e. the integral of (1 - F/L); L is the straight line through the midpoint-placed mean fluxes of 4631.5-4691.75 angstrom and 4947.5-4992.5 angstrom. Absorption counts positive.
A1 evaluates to 3.6 angstrom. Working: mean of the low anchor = 9.79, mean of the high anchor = 9.34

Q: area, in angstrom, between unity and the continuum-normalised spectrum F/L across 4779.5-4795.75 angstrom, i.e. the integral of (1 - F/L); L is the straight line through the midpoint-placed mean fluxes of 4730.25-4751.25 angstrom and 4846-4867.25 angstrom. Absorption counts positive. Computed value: -0.60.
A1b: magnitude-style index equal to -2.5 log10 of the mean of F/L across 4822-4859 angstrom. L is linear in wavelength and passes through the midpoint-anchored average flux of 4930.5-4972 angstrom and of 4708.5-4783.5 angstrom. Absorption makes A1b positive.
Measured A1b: 0.06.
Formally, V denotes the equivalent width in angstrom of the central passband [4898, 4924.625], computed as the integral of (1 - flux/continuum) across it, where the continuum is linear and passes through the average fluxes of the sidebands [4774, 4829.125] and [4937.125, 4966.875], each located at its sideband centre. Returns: 1.2 angstrom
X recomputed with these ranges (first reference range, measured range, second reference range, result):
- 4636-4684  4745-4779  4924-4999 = -0.05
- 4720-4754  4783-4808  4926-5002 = 0.03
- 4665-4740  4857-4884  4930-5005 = 0.10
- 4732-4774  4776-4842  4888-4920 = 0.01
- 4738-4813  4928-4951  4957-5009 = 0.00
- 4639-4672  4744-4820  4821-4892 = -0.05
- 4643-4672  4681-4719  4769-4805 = -0.04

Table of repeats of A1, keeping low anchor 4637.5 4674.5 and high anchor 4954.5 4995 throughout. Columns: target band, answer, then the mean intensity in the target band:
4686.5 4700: -0.82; 10.2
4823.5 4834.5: 0.40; 9.14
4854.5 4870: 2.54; 7.9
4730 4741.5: -0.62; 10.1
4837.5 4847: -0.33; 9.79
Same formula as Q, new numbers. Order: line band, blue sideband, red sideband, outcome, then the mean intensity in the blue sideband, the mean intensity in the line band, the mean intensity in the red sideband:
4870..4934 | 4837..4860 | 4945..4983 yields -0.1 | 9.09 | 9.31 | 9.53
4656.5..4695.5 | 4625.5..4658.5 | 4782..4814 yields -0.9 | 9.77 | 9.94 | 9.49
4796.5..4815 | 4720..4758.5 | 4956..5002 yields 0.6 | 10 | 9.45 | 9.13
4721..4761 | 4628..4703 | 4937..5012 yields -1.1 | 9.91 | 10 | 9.24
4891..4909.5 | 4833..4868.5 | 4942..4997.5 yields -0.5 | 8.79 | 9.23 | 9.3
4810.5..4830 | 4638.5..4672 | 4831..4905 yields -0.8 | 9.66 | 9.61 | 9.09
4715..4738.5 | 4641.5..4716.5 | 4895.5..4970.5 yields -1.0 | 9.86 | 10.2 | 9.36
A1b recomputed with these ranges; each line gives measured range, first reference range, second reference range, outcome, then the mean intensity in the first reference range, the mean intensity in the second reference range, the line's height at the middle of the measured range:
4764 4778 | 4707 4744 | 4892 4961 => -0.06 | 9.96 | 9.3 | 9.81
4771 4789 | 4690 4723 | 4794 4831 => -0.03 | 10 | 9.51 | 9.66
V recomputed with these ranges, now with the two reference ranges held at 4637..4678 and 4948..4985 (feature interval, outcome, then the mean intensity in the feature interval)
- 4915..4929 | 0.6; 9.11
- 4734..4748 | -0.2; 9.85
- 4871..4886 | 0.1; 9.52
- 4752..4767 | -0.3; 9.9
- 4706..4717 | 0.2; 9.52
